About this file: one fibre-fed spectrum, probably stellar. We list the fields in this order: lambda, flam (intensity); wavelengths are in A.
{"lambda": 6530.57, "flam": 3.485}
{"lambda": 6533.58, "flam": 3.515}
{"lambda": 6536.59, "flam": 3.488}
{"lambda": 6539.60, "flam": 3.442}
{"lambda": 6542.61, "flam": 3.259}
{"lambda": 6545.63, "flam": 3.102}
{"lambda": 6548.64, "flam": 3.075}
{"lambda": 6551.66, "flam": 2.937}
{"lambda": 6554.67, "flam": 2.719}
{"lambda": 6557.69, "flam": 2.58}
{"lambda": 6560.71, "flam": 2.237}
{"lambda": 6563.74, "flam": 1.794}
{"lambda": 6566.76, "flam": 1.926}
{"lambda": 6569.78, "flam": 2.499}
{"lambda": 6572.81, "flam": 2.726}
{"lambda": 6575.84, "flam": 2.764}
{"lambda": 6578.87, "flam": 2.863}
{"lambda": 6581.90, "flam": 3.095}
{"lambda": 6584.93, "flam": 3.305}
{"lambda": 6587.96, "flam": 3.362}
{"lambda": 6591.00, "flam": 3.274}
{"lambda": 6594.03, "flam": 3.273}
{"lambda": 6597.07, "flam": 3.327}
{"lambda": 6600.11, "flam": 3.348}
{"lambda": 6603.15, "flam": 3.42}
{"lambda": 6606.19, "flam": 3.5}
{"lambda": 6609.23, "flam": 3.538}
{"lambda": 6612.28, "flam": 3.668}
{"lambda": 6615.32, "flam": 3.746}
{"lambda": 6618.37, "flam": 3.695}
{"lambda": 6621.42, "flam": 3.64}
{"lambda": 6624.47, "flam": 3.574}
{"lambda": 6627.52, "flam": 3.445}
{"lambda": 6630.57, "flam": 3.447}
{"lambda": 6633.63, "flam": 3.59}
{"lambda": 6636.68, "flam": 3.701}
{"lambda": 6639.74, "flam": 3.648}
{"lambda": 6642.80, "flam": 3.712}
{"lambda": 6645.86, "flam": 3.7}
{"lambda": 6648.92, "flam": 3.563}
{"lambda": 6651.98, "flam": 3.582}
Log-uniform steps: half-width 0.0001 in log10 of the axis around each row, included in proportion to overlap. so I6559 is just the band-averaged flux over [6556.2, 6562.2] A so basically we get 2.41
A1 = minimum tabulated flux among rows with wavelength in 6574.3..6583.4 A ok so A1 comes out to 2.764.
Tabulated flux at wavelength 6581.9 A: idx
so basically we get 3.095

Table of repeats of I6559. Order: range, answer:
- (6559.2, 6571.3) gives 2.11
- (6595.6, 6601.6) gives 3.34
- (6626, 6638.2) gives 3.55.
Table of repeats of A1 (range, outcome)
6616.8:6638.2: 3.445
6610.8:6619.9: 3.668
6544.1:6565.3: 1.794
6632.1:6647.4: 3.59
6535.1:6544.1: 3.259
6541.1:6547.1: 3.102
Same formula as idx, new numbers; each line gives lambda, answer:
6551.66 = 2.937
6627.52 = 3.445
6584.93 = 3.305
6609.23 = 3.538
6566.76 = 1.926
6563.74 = 1.794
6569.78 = 2.499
